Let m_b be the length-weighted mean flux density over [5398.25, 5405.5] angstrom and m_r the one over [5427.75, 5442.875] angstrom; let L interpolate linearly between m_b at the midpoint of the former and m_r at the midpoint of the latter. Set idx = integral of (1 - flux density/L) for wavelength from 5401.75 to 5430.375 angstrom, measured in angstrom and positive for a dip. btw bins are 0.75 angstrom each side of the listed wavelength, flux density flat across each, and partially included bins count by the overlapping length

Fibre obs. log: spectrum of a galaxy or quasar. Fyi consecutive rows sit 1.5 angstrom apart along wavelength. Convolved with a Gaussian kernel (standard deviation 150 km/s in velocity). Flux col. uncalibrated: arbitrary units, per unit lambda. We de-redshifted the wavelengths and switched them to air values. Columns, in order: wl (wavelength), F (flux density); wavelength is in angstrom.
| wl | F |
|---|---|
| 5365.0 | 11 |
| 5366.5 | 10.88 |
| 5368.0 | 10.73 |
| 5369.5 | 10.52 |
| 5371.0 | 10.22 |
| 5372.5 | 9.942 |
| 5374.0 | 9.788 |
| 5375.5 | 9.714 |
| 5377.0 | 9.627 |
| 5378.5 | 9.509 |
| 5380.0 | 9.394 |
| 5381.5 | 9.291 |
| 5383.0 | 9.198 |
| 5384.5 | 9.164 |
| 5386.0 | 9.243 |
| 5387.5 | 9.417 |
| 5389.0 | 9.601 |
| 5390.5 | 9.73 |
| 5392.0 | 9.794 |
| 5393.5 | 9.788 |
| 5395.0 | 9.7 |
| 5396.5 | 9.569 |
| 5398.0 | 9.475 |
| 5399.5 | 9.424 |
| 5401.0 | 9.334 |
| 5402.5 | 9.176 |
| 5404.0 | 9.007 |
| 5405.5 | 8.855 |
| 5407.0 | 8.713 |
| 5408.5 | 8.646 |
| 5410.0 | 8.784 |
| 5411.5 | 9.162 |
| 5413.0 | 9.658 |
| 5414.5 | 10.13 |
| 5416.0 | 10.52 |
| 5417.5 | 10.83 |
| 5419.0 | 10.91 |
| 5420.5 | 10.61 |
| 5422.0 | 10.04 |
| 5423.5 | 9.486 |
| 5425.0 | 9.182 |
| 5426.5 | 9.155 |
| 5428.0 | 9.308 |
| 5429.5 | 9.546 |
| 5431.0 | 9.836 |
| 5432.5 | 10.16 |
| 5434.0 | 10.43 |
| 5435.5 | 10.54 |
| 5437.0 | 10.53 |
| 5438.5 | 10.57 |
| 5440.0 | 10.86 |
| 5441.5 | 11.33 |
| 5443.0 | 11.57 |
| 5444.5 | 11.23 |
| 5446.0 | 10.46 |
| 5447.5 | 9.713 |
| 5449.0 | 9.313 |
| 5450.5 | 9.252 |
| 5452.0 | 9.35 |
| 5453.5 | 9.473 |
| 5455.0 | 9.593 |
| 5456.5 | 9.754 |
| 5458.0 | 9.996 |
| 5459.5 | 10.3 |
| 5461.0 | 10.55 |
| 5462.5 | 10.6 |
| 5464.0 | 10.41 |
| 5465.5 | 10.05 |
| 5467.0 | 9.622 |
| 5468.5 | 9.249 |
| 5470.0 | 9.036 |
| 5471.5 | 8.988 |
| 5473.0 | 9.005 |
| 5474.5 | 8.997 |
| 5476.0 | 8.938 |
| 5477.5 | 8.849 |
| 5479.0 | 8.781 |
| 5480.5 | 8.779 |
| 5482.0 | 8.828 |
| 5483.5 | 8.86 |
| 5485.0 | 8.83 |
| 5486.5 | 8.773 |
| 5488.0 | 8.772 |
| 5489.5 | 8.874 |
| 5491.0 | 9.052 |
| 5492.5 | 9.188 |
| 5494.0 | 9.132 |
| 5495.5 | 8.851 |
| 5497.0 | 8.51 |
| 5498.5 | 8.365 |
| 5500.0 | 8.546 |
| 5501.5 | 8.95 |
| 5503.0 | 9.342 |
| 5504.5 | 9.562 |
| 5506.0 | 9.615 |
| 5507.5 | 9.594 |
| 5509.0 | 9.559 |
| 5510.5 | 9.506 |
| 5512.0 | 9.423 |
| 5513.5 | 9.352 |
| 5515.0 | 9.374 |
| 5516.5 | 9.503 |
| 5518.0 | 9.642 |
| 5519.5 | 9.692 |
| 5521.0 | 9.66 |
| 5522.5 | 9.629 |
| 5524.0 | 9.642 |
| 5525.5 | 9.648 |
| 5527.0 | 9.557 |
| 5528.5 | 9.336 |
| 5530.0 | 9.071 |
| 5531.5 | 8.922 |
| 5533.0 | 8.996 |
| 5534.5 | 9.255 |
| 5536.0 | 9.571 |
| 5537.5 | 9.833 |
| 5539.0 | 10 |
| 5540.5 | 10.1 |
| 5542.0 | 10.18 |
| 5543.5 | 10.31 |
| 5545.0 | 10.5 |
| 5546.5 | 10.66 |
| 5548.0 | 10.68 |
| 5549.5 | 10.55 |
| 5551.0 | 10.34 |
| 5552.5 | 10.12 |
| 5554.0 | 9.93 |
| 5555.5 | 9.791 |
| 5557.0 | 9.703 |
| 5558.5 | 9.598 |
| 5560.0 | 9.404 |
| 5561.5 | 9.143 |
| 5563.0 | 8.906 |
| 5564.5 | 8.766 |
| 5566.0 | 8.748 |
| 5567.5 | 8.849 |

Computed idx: 0.44 angstrom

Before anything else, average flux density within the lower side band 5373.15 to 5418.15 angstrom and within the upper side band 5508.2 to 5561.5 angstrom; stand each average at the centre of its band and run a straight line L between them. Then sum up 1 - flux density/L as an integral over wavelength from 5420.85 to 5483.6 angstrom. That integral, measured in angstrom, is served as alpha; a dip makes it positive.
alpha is -1.4 angstrom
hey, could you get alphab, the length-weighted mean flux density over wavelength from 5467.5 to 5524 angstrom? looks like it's 9.13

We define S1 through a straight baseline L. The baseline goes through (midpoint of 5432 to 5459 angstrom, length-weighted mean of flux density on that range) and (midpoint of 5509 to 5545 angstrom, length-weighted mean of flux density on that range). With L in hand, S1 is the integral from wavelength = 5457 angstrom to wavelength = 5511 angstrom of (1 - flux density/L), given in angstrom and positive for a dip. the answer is 3.7 angstrom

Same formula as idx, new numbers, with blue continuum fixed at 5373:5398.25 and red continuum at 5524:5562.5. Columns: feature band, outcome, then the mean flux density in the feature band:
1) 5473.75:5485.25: 1.0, 8.86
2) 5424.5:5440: -0.6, 9.98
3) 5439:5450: -1.1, 10.6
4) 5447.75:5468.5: -0.4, 9.84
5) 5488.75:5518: 1.6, 9.19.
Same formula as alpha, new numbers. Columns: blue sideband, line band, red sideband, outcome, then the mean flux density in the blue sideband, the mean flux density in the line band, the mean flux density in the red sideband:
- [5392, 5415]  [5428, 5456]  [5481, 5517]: -2.9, 9.3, 10.2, 9.09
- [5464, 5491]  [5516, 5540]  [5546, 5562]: 0.4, 9.05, 9.5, 10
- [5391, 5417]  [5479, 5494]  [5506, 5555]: 1.2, 9.41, 8.89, 9.75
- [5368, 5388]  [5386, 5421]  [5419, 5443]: 1.1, 9.66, 9.59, 10.2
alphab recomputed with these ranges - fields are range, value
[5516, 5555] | 9.82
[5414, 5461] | 10.1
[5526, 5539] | 9.36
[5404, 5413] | 8.92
